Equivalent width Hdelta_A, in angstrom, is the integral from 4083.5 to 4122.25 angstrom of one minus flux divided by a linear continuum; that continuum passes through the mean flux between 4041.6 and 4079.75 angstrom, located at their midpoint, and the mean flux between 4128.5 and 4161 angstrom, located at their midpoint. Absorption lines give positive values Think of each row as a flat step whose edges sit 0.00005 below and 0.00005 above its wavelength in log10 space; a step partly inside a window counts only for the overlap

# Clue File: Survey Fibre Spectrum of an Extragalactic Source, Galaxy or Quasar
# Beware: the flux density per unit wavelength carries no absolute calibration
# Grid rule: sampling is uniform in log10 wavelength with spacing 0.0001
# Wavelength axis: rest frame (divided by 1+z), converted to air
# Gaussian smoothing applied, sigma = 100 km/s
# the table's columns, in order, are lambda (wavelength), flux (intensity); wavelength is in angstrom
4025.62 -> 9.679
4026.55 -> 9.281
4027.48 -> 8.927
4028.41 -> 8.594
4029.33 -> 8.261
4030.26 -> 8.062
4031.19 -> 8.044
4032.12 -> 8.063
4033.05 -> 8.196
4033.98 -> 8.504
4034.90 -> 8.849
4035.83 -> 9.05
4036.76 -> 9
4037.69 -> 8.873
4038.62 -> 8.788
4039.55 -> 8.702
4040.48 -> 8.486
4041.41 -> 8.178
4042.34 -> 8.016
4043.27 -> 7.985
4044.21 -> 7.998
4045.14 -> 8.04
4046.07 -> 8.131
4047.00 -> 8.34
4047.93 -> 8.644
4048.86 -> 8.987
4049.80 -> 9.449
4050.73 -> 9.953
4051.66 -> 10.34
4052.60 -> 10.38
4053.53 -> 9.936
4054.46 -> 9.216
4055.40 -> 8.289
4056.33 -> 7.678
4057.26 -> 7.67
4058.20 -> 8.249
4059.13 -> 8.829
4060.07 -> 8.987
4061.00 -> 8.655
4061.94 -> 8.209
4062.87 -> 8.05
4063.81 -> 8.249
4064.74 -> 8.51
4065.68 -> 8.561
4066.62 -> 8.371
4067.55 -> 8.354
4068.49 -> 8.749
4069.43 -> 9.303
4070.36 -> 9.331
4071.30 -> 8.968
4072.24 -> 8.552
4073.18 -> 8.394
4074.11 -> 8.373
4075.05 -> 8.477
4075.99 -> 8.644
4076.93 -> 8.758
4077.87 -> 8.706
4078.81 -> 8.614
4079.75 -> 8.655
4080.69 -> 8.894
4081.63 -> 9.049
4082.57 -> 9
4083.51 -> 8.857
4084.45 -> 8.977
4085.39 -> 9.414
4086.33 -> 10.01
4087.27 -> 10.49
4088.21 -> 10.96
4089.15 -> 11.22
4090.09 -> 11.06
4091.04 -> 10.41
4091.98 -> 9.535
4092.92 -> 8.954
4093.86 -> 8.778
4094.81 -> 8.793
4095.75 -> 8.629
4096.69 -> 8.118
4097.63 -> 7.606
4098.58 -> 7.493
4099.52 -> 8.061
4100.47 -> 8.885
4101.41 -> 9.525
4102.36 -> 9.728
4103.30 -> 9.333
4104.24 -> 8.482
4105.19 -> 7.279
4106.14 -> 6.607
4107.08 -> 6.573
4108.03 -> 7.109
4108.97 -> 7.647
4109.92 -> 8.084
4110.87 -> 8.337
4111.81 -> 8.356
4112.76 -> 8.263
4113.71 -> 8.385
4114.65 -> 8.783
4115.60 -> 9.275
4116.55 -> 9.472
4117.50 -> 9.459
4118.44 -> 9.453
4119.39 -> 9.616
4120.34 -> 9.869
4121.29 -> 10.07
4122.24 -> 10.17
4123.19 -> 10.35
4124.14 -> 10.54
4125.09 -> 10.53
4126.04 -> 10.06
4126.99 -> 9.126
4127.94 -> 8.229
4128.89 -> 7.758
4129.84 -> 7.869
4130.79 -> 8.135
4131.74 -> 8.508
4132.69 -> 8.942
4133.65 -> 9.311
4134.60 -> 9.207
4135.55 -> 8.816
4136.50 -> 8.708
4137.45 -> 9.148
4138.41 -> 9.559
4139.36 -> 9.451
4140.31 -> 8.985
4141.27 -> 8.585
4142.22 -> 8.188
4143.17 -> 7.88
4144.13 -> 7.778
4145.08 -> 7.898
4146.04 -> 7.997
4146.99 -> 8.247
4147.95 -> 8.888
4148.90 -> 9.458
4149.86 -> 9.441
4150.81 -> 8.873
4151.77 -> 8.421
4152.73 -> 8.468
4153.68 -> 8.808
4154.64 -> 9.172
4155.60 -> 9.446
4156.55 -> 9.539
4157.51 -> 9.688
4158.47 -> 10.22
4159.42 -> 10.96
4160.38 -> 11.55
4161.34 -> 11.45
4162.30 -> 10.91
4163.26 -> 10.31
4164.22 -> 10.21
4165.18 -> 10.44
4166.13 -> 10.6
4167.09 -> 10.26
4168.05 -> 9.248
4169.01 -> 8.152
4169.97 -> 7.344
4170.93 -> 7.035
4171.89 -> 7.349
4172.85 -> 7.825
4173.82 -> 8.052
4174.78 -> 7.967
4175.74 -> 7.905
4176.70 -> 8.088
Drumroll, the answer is -0.6 angstrom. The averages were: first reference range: 8.67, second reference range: 8.95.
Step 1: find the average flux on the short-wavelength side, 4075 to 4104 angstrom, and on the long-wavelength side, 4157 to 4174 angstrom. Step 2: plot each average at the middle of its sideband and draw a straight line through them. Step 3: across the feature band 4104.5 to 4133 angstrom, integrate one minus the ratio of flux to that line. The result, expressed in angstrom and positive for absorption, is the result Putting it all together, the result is 1.7 angstrom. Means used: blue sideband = 9.15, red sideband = 9.55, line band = 8.76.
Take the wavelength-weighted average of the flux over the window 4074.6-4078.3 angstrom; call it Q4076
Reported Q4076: 8.64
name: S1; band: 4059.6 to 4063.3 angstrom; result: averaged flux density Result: 8.49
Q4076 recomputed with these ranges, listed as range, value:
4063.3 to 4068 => 8.41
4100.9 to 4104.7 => 9.29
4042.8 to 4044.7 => 7.96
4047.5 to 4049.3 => 8.83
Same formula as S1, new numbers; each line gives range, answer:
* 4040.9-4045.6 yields 8.04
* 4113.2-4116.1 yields 8.81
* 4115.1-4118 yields 9.4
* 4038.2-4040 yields 8.74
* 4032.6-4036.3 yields 8.67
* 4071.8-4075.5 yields 8.46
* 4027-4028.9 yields 8.77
